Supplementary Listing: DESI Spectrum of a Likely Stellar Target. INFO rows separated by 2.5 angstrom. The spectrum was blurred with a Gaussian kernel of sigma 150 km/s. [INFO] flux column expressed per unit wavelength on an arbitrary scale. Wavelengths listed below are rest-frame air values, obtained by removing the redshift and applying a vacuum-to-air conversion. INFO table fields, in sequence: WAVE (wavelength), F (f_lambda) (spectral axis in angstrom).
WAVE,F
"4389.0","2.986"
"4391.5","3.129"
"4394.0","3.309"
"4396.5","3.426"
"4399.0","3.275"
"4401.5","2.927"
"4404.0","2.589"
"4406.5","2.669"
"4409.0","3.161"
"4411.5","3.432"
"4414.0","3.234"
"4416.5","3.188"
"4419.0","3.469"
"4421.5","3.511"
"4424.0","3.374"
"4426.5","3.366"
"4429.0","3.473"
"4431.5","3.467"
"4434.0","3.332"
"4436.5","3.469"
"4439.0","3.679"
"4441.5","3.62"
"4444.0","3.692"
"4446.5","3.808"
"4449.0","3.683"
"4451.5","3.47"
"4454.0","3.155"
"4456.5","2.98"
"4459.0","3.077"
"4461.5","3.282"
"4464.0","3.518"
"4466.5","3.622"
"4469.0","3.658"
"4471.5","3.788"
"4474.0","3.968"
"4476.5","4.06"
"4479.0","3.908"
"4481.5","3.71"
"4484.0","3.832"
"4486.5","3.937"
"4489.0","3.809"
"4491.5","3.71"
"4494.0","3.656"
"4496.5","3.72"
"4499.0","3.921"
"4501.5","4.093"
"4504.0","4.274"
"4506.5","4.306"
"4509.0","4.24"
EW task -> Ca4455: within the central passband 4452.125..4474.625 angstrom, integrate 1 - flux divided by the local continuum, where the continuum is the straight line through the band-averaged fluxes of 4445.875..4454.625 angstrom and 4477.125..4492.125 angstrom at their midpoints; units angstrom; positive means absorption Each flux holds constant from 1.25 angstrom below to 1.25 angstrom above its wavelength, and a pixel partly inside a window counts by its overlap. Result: 1.3 angstrom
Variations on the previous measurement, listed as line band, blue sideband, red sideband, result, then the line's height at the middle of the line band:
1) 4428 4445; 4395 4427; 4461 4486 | -0.5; 3.43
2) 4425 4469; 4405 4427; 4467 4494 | 0.8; 3.53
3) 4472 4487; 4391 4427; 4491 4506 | -0.5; 3.77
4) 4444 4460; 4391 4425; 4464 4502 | 0.7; 3.56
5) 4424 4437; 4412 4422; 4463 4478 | 0.1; 3.45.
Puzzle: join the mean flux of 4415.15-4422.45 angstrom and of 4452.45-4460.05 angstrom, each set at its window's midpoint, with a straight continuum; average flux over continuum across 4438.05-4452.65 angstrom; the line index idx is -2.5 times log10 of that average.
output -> -0.155 mag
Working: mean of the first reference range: 3.38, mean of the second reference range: 3.09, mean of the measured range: 3.66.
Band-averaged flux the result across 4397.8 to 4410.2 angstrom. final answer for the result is 2.92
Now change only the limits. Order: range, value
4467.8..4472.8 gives 3.73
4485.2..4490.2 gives 3.87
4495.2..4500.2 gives 3.82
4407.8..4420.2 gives 3.3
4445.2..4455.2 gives 3.53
